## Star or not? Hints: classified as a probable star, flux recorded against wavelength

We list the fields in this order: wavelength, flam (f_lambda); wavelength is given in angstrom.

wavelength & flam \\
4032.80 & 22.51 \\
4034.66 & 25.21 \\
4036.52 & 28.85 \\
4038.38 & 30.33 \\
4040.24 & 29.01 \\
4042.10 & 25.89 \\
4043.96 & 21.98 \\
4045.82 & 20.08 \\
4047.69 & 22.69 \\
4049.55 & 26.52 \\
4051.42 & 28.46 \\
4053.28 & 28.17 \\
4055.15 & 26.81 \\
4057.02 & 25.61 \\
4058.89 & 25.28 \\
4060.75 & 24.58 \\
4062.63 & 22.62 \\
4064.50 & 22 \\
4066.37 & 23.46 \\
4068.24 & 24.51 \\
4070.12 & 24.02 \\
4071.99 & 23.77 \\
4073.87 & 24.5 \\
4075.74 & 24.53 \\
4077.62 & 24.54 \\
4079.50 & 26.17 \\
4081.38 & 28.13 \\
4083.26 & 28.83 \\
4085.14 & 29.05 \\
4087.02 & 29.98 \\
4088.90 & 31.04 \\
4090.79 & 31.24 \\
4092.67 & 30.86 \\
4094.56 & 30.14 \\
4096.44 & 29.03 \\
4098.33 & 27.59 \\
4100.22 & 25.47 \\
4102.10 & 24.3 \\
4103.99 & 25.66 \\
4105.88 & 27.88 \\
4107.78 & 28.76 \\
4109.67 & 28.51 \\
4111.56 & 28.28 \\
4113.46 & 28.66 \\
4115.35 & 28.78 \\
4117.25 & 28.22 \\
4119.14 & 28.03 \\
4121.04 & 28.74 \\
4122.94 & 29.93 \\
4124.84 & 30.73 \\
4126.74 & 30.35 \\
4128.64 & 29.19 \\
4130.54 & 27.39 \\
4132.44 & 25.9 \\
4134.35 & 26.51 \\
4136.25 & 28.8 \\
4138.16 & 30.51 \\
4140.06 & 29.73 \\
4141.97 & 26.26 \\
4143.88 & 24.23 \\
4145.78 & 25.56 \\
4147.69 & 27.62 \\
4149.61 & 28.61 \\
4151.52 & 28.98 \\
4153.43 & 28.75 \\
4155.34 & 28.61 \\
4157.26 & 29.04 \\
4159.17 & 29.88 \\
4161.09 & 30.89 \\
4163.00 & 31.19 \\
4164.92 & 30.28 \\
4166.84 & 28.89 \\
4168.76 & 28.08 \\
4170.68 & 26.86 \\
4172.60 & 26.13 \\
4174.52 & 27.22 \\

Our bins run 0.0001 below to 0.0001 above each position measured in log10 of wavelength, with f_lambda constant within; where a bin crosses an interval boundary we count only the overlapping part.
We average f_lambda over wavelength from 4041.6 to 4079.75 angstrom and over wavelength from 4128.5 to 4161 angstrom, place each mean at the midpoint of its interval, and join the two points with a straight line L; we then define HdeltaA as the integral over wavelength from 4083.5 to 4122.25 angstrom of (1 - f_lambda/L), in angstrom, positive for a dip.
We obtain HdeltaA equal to -3.3 angstrom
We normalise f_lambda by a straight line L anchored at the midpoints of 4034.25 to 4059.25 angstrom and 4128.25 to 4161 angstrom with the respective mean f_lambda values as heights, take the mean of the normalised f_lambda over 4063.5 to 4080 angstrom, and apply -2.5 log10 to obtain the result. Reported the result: 0.11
